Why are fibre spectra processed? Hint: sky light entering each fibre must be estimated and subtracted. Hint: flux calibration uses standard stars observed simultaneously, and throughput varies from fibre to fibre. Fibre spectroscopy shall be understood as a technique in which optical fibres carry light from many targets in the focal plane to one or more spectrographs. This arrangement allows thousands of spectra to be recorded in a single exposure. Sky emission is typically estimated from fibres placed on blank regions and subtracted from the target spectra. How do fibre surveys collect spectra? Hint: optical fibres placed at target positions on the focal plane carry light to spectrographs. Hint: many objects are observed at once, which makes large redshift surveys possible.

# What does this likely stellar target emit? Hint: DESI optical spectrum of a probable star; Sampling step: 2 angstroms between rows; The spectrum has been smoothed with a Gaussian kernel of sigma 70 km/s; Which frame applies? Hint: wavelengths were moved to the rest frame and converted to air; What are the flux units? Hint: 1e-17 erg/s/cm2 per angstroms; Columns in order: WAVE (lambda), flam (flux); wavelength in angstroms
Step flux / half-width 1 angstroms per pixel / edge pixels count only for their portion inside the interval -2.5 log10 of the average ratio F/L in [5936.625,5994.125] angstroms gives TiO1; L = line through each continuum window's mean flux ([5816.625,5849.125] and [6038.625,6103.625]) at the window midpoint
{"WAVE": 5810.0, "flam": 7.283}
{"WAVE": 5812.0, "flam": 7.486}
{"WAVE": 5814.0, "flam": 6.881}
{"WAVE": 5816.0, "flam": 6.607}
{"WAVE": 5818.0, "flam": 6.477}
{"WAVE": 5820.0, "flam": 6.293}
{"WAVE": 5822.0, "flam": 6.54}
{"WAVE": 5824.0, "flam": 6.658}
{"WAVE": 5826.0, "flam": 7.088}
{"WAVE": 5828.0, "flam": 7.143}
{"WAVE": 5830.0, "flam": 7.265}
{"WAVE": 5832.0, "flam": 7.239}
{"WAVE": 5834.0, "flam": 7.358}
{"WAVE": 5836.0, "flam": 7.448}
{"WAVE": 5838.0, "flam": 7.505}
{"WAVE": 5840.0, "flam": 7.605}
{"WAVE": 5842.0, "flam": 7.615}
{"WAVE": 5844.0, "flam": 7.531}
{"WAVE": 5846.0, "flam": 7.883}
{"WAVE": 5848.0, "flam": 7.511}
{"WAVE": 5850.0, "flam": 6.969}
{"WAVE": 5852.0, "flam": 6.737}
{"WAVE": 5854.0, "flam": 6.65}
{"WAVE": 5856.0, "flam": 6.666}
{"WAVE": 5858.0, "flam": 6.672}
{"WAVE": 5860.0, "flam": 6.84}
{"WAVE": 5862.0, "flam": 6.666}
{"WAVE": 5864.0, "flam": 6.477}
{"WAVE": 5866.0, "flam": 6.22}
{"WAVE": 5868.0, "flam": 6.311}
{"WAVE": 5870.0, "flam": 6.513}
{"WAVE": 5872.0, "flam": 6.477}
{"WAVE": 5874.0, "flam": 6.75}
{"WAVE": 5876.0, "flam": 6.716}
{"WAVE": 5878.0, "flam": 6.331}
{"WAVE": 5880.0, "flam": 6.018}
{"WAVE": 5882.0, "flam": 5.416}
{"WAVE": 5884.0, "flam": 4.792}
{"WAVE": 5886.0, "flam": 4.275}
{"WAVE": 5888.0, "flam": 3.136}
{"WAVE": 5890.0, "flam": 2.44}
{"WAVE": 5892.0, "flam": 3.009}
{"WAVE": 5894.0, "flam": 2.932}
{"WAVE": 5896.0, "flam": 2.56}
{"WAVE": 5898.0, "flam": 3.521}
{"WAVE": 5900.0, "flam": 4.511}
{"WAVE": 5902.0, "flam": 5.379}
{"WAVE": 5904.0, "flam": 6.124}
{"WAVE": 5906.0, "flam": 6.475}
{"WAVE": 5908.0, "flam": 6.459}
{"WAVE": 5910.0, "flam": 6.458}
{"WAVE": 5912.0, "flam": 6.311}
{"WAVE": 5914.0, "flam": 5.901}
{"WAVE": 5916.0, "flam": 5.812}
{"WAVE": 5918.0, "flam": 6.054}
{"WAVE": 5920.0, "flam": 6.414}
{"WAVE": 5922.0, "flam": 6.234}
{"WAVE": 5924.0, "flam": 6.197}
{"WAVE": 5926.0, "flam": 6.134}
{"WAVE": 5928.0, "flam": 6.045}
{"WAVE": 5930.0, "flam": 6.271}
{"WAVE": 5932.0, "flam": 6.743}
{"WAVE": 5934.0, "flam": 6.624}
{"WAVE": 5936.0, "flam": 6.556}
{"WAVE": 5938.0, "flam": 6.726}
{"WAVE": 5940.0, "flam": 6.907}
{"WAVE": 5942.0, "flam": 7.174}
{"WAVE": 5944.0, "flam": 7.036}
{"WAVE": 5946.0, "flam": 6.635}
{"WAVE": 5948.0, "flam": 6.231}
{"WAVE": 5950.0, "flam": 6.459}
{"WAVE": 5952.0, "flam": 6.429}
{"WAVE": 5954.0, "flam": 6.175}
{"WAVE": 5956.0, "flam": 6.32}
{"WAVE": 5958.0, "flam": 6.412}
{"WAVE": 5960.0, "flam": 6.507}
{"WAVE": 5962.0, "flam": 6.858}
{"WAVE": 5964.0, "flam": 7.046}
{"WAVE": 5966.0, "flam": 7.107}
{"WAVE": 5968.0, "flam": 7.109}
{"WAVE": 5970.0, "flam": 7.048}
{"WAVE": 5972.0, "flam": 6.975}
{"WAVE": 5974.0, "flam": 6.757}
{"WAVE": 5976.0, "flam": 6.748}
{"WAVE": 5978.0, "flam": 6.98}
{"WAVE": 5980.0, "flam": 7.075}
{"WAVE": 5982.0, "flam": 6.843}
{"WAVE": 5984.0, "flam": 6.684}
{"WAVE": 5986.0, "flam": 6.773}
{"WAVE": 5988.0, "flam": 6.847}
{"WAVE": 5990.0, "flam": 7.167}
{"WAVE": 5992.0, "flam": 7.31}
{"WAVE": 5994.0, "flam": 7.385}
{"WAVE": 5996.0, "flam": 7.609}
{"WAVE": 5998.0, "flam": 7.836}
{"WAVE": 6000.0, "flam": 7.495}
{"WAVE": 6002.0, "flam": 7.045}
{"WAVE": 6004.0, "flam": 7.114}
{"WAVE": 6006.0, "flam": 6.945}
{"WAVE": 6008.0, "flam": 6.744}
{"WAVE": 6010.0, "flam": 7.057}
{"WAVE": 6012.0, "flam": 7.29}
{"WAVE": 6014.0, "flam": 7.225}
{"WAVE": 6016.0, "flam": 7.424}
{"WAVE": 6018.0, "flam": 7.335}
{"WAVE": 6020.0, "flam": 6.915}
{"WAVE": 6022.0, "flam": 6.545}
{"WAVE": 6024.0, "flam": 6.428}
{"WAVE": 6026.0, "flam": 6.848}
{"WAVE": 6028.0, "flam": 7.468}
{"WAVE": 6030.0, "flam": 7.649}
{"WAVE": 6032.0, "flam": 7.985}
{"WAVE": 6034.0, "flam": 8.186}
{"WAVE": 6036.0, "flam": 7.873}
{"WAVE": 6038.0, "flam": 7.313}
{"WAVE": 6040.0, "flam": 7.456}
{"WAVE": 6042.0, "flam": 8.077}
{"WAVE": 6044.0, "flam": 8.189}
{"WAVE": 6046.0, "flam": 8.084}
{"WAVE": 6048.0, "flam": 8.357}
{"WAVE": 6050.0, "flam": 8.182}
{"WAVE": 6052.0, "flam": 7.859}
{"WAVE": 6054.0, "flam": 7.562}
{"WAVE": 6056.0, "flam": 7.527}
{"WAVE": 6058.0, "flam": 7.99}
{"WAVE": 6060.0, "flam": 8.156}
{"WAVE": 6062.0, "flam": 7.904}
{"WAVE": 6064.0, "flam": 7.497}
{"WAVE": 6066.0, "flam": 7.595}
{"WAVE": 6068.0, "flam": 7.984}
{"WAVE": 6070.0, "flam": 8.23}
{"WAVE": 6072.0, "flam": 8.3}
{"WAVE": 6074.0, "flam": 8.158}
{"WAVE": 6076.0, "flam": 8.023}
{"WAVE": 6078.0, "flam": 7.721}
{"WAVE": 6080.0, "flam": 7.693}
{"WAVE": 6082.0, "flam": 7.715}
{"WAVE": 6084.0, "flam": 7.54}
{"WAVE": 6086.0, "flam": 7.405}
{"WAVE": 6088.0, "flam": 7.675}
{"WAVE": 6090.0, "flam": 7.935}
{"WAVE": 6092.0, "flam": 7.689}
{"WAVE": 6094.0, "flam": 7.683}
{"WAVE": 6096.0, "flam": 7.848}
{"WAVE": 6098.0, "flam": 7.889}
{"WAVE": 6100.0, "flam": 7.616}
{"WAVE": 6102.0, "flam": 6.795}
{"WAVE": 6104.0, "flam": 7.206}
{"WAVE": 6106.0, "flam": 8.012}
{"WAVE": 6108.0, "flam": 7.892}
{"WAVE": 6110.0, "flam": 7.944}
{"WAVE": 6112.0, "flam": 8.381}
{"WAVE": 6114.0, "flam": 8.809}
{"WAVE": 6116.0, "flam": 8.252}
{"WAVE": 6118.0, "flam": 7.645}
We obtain 0.11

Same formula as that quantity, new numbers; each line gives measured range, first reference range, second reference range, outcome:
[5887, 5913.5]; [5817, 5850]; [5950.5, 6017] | 0.47 mag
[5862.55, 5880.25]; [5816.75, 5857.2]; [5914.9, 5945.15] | 0.07 mag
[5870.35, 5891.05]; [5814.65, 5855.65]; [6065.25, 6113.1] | 0.34 mag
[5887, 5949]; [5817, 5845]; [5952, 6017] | 0.24 mag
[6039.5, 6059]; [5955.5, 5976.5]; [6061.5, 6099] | -0.06 mag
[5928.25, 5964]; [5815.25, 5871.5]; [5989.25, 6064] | 0.10 mag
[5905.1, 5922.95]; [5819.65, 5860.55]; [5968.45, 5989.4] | 0.13 mag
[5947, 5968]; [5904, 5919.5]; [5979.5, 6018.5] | 0.02 mag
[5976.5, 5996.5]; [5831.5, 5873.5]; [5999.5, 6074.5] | 0.06 mag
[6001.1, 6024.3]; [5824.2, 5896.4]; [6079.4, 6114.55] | 0.03 mag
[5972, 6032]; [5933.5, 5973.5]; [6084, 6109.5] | -0.01 mag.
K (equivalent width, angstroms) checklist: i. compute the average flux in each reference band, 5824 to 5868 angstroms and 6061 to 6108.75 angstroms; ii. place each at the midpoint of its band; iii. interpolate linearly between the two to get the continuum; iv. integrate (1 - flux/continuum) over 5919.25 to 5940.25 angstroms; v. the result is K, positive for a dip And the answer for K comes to 2.5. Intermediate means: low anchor 7.07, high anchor 7.75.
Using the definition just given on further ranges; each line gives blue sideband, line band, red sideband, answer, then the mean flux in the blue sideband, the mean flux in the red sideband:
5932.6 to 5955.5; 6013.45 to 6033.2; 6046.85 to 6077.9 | 0.8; 6.63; 7.95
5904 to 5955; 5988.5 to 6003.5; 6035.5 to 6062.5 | -0.3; 6.41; 7.9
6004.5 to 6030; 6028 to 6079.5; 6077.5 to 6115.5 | -3.7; 7.05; 7.77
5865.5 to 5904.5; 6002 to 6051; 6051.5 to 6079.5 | -1.2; 4.94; 7.89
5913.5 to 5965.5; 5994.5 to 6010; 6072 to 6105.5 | -0.6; 6.47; 7.69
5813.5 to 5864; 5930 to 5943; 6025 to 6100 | 1.1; 7.02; 7.81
